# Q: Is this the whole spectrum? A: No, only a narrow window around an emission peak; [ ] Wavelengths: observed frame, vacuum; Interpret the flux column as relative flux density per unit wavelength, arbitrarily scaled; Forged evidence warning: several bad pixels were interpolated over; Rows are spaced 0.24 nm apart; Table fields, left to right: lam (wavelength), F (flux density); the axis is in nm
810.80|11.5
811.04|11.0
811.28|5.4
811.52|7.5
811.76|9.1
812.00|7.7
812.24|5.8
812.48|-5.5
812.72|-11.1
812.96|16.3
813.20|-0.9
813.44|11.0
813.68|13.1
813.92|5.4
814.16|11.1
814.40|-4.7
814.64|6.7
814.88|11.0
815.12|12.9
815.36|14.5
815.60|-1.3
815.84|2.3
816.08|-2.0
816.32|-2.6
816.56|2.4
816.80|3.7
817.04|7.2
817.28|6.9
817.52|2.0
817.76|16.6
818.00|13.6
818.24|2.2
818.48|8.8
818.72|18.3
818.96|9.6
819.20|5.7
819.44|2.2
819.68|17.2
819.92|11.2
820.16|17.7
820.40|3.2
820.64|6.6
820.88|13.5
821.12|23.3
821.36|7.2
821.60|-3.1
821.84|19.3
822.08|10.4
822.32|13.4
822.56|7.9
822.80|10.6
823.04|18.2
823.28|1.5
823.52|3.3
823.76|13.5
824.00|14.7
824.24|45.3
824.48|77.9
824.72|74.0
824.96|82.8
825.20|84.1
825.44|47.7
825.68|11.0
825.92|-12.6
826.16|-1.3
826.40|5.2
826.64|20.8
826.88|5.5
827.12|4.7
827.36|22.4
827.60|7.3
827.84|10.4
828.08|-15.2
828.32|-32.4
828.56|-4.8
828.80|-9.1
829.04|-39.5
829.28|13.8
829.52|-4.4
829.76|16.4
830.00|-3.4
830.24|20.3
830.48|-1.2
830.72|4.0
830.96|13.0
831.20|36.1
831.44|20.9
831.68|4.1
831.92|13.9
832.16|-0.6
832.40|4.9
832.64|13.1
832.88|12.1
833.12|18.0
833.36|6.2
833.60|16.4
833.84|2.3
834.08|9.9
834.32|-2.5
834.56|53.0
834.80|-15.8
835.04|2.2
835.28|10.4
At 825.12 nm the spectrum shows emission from [O II]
